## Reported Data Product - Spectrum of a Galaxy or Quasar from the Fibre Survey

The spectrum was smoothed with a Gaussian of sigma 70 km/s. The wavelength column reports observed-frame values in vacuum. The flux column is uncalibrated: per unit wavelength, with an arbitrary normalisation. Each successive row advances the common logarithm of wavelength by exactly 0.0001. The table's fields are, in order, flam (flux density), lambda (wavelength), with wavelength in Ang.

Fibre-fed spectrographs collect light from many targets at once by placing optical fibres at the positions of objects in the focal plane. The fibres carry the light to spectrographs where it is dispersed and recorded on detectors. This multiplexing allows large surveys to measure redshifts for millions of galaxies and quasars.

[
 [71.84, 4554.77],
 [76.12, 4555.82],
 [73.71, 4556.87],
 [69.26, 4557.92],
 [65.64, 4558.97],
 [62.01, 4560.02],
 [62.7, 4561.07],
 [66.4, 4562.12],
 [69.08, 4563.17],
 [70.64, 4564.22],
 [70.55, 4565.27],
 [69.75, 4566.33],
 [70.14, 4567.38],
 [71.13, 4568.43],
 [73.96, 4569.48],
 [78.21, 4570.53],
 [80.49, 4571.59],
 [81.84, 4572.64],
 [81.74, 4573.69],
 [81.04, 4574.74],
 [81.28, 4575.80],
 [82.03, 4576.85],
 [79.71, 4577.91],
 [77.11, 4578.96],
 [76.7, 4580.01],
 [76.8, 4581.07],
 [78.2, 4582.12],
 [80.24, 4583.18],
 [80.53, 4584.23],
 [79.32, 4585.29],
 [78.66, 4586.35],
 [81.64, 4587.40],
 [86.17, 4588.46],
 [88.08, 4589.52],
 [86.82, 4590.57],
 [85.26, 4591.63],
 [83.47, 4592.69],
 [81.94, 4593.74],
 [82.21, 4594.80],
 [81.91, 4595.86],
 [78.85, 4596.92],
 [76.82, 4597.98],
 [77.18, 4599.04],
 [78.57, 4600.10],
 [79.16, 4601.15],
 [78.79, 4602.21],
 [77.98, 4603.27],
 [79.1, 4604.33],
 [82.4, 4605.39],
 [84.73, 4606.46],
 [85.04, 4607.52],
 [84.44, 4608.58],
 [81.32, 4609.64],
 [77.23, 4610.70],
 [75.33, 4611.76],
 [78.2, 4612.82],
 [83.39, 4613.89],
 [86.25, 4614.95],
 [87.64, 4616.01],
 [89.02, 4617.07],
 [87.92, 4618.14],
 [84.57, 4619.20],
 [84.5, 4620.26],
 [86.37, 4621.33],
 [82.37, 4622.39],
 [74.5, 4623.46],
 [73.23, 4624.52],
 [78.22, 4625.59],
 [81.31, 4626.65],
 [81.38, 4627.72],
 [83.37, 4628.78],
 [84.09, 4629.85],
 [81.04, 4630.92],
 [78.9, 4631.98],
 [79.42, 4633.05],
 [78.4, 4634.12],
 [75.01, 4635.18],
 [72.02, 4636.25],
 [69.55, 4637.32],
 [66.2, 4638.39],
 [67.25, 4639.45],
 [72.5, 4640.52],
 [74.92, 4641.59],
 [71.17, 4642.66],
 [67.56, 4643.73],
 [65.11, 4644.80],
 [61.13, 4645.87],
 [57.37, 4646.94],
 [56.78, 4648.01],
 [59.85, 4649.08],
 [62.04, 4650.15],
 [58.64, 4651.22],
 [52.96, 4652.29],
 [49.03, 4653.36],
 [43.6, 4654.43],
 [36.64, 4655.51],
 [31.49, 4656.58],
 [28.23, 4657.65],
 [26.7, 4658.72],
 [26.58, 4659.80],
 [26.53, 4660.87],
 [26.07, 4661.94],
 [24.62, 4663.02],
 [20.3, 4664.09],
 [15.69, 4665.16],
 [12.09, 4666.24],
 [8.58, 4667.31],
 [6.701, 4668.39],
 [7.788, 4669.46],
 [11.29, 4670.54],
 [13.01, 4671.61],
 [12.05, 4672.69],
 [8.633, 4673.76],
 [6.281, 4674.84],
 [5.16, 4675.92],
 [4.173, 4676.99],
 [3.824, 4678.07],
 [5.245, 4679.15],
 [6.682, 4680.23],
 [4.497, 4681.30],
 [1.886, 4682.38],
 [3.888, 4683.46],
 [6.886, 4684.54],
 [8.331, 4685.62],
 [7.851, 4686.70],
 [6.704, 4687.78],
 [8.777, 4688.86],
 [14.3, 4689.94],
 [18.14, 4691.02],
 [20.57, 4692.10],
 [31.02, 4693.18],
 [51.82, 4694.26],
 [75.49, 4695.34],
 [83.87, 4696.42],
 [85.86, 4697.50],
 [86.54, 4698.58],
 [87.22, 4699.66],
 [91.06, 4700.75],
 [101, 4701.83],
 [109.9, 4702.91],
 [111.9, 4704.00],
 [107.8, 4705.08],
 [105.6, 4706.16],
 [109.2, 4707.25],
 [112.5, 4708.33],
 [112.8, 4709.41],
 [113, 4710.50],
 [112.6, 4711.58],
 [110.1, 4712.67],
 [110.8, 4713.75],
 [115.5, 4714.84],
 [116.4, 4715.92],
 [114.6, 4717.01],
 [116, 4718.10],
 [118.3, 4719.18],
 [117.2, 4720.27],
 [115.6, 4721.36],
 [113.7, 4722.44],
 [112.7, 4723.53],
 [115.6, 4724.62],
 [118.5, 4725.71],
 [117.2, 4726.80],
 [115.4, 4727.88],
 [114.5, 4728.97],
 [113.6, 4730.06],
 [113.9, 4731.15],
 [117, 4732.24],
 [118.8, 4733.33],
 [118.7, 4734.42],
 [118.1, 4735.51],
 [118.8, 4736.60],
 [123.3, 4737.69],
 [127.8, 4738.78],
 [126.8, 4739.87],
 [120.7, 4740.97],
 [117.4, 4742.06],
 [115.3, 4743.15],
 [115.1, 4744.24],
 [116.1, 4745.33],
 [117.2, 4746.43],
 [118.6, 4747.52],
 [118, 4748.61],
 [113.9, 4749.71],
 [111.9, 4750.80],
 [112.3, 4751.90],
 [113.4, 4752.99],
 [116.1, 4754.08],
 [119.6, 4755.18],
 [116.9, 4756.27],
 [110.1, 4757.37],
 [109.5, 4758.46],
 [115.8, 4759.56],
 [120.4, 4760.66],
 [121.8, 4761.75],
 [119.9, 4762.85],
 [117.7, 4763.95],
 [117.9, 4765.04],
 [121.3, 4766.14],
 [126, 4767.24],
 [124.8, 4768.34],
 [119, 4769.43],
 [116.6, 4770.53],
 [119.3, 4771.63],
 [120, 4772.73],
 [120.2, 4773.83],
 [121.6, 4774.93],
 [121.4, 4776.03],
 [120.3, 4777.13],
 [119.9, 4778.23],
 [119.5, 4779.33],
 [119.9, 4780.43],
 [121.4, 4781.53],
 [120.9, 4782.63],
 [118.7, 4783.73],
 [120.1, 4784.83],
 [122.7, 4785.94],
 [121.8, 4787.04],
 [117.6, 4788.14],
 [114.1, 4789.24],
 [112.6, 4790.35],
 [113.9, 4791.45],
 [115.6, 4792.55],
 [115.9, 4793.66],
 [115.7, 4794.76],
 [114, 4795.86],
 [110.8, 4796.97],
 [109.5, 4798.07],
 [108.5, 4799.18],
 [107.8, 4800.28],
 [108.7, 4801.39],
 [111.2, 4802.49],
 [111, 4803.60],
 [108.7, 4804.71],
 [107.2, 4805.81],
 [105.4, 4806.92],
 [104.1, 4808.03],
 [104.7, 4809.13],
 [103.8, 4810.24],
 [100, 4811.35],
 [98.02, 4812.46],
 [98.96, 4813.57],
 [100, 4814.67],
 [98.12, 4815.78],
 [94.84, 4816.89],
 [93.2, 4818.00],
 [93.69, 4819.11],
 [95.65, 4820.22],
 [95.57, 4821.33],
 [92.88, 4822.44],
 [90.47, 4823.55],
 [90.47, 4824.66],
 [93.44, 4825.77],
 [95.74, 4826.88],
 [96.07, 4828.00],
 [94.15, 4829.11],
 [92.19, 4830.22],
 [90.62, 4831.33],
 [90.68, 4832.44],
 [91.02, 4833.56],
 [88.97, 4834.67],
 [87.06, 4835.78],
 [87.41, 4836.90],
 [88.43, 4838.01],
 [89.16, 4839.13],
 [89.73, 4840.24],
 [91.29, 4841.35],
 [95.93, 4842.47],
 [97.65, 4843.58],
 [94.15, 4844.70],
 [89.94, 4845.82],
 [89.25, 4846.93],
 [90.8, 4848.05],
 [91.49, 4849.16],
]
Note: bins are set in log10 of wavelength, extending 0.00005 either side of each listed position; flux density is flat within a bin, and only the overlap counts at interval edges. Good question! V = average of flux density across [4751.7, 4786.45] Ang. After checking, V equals 119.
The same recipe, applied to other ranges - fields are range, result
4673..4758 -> 86.2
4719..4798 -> 118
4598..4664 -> 68.4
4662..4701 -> 23.6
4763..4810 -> 116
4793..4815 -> 107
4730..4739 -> 119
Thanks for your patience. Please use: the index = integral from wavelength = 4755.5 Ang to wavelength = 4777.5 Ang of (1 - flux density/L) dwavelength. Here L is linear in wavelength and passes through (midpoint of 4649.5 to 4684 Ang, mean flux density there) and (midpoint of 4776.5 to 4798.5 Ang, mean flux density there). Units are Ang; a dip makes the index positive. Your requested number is -4.1 Ang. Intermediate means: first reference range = 20.4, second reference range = 117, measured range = 119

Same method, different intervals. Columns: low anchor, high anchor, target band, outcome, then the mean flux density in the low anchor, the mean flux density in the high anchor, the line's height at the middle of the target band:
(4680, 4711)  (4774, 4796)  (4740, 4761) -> -4.6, 58.6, 119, 95.4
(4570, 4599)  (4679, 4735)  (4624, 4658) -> 6.5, 80.9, 82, 81.4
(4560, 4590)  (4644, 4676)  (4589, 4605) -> -4.0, 76.6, 31.3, 64.9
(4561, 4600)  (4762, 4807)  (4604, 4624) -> 0.4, 78.3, 117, 84.6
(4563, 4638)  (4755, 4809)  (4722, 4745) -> -2.4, 79.8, 116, 106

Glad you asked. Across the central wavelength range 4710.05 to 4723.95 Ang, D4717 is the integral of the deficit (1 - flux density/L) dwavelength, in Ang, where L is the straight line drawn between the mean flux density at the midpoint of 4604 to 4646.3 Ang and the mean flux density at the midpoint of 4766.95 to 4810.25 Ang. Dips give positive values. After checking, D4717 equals -2.12 Ang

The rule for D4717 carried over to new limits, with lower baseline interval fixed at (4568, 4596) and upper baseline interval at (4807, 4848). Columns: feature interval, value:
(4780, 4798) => -4.88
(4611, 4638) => 0.79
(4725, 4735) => -3.11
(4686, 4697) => 6.98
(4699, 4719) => -4.83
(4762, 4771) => -2.94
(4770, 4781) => -3.44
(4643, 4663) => 9.07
